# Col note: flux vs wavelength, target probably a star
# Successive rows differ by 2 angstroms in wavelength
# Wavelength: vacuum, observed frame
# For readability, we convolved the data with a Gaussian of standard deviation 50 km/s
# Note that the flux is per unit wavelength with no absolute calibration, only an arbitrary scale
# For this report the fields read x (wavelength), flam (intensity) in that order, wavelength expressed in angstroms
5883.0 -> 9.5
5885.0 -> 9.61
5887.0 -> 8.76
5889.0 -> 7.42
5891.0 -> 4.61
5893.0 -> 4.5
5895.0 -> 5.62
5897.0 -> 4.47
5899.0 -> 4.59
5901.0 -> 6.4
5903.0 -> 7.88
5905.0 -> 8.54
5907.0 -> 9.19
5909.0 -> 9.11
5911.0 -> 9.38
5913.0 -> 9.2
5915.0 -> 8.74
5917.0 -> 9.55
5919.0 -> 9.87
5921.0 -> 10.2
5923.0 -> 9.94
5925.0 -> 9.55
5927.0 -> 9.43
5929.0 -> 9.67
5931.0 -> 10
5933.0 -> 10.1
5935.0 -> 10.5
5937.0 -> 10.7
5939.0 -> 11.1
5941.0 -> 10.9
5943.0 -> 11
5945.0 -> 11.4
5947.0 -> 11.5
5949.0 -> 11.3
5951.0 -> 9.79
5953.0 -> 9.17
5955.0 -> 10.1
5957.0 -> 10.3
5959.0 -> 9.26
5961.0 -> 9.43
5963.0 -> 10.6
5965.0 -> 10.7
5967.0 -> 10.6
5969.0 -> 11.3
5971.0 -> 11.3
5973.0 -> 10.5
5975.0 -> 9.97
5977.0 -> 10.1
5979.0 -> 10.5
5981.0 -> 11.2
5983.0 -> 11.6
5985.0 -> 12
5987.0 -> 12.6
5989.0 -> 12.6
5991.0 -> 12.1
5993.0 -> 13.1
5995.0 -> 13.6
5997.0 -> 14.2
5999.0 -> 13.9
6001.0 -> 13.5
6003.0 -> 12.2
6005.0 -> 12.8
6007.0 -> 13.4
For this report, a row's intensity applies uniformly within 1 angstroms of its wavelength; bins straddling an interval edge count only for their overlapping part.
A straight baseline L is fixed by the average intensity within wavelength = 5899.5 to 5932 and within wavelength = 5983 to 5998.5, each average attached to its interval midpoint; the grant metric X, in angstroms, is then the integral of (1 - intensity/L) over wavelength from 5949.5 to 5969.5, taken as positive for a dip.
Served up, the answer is 2.0 angstroms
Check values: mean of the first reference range 9.1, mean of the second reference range 12.8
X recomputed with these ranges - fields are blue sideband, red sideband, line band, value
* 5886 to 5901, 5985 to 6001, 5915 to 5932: -3.8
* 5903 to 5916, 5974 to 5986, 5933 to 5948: -1.8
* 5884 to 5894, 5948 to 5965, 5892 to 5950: -4.1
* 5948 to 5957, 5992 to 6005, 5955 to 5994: 2.2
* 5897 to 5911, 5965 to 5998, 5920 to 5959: -3.9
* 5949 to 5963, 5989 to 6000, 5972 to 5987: 1.3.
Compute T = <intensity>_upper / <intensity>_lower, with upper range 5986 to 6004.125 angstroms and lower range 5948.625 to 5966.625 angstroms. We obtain 1.30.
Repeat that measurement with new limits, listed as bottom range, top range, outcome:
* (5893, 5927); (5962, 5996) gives 1.40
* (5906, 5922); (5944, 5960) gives 1.10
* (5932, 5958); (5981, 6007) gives 1.21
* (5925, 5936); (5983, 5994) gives 1.25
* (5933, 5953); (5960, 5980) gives 0.97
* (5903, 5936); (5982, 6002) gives 1.36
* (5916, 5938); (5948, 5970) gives 1.03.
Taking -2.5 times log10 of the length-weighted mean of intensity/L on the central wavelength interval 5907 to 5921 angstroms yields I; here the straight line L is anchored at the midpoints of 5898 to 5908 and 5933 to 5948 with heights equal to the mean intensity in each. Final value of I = -0.12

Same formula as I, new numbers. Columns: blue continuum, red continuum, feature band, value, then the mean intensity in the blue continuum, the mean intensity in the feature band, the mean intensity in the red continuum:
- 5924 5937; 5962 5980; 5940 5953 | -0.07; 9.94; 10.8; 10.6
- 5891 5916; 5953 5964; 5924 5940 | -0.18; 7.19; 10.1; 9.87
